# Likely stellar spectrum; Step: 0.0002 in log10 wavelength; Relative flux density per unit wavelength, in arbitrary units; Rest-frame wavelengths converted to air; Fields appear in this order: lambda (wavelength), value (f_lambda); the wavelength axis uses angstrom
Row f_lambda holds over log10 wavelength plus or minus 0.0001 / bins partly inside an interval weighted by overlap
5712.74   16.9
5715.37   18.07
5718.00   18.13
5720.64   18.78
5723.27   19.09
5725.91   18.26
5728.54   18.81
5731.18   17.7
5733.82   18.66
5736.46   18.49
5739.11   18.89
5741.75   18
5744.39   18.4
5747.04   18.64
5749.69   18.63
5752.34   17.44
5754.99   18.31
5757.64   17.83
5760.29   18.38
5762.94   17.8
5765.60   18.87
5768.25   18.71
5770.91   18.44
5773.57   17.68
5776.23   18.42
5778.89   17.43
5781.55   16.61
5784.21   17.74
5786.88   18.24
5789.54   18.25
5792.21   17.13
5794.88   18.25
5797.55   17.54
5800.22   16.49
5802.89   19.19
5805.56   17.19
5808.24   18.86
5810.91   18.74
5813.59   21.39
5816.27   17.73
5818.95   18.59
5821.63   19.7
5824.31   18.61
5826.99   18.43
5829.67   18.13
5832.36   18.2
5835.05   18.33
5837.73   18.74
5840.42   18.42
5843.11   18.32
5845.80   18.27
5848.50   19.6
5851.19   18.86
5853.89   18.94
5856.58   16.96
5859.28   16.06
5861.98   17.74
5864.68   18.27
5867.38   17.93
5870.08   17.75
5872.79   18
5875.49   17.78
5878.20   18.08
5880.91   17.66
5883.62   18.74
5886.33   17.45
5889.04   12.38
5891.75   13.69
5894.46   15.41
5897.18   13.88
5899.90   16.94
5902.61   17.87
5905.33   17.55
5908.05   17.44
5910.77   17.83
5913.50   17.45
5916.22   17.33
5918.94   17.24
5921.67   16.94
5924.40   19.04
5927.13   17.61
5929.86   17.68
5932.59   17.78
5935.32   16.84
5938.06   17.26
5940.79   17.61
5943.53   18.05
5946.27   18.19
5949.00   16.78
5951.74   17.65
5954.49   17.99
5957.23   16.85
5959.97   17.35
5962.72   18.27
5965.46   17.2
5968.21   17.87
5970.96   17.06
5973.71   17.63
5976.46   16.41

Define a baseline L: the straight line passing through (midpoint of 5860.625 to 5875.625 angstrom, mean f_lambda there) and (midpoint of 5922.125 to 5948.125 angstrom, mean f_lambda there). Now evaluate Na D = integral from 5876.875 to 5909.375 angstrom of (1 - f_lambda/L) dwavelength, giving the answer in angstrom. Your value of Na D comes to 2.6 angstrom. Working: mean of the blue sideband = 17.9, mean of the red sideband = 17.7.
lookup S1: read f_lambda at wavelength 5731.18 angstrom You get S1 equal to 17.7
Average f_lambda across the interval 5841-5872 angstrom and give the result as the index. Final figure 18.1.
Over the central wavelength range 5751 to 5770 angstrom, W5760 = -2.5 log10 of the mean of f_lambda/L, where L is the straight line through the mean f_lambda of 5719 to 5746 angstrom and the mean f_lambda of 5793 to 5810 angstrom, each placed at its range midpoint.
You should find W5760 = 0.00 mag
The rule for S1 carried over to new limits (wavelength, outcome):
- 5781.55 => 16.61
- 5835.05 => 18.33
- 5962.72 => 18.27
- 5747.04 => 18.64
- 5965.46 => 17.2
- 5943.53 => 18.05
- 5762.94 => 17.8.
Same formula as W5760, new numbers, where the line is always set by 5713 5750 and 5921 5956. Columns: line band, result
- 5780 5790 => 0.03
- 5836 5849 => -0.04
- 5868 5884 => 0.00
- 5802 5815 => -0.05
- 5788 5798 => 0.02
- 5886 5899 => 0.23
